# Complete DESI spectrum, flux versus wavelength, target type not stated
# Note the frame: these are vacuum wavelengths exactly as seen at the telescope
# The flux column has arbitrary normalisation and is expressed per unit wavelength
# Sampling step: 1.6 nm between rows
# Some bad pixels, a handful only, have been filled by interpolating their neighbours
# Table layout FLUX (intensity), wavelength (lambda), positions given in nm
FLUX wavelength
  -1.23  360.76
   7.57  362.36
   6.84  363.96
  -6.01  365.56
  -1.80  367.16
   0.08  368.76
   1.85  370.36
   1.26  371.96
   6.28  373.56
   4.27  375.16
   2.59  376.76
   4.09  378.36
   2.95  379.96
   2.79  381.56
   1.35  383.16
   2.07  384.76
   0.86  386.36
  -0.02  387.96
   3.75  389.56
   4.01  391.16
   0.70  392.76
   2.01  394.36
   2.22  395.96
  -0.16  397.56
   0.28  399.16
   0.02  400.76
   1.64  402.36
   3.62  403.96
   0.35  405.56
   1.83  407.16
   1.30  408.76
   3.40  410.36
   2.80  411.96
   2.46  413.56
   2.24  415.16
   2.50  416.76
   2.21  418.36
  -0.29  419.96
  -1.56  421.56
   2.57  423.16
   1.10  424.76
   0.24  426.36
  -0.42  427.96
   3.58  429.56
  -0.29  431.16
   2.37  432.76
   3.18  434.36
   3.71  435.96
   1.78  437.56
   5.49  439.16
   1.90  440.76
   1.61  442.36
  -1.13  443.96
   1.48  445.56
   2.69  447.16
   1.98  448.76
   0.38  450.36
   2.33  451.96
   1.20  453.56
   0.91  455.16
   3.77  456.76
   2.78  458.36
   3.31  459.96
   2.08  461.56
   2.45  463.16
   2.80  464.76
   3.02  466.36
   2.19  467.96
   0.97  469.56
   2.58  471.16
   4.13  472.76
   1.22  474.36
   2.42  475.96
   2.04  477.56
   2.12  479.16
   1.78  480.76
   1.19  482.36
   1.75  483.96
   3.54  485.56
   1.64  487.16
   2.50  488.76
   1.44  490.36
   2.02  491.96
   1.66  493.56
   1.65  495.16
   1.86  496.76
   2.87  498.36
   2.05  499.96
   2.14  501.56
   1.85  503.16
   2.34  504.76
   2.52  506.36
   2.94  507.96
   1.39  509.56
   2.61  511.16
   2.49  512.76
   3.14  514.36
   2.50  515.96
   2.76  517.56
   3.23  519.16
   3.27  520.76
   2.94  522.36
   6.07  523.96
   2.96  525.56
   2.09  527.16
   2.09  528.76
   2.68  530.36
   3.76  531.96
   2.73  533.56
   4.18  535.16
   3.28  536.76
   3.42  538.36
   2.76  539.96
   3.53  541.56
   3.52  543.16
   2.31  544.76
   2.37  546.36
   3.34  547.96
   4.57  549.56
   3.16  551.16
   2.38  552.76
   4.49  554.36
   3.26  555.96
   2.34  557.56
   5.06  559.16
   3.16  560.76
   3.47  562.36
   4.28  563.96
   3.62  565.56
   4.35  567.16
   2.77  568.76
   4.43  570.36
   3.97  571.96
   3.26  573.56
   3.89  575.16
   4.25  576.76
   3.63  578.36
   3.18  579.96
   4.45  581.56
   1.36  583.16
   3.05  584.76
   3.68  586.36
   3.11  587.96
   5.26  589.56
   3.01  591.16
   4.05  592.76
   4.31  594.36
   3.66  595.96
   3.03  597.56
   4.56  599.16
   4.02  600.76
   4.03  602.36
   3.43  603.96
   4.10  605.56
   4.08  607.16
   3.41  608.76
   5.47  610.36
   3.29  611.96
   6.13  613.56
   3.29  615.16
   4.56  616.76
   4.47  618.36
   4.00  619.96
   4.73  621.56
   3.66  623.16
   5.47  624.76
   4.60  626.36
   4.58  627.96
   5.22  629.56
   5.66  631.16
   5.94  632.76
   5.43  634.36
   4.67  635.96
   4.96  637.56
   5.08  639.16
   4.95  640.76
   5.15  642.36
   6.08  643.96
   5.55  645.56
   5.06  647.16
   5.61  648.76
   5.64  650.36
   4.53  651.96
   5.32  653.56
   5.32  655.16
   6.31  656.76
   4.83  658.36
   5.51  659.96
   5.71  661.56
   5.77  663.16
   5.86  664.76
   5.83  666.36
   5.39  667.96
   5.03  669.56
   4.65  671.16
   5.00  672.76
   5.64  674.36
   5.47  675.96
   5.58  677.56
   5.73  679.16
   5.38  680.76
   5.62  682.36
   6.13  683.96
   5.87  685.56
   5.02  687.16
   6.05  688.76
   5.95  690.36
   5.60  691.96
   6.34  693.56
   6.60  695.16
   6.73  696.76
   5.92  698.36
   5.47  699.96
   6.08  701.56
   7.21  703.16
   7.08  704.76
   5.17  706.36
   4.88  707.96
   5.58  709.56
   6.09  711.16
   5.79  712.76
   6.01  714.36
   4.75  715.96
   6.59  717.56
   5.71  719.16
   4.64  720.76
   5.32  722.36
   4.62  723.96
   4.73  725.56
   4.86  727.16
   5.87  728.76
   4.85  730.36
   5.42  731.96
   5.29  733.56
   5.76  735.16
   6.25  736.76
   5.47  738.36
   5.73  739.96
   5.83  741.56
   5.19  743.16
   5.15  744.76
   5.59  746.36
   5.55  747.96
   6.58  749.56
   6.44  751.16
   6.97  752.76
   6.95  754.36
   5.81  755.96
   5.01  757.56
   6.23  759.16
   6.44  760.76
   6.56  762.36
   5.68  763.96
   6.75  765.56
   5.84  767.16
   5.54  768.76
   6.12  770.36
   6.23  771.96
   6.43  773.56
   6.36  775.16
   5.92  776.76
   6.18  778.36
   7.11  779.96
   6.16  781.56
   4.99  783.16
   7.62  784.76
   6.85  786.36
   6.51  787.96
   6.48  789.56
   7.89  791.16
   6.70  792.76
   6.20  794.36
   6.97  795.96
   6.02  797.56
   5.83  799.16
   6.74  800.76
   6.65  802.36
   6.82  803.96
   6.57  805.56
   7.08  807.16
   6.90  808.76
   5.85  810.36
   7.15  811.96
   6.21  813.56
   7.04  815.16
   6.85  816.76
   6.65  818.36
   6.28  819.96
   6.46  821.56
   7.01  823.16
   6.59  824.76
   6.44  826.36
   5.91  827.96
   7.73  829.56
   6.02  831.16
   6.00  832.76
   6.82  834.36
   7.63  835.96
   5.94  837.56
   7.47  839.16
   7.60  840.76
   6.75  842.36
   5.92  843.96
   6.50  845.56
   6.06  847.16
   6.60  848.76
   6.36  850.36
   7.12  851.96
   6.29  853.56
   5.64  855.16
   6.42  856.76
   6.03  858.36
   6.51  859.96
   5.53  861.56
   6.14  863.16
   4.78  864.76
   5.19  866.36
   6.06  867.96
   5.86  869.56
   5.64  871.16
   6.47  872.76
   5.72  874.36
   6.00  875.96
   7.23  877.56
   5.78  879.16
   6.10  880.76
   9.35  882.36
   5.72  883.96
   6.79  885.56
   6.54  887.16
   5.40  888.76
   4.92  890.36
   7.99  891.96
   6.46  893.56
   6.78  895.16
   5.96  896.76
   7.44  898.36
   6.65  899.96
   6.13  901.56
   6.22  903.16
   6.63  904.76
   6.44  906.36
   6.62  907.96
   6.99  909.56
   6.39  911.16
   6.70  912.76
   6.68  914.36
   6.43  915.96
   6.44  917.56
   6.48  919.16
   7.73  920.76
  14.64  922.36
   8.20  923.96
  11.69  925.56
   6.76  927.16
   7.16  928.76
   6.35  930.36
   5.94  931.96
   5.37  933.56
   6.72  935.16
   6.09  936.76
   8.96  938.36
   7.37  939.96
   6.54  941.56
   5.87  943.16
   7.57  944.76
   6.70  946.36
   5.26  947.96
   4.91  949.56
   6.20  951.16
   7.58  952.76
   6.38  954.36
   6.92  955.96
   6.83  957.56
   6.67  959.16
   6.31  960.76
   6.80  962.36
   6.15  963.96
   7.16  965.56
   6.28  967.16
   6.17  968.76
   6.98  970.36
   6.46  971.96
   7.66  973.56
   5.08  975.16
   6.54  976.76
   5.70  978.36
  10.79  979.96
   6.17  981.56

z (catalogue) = 0.406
